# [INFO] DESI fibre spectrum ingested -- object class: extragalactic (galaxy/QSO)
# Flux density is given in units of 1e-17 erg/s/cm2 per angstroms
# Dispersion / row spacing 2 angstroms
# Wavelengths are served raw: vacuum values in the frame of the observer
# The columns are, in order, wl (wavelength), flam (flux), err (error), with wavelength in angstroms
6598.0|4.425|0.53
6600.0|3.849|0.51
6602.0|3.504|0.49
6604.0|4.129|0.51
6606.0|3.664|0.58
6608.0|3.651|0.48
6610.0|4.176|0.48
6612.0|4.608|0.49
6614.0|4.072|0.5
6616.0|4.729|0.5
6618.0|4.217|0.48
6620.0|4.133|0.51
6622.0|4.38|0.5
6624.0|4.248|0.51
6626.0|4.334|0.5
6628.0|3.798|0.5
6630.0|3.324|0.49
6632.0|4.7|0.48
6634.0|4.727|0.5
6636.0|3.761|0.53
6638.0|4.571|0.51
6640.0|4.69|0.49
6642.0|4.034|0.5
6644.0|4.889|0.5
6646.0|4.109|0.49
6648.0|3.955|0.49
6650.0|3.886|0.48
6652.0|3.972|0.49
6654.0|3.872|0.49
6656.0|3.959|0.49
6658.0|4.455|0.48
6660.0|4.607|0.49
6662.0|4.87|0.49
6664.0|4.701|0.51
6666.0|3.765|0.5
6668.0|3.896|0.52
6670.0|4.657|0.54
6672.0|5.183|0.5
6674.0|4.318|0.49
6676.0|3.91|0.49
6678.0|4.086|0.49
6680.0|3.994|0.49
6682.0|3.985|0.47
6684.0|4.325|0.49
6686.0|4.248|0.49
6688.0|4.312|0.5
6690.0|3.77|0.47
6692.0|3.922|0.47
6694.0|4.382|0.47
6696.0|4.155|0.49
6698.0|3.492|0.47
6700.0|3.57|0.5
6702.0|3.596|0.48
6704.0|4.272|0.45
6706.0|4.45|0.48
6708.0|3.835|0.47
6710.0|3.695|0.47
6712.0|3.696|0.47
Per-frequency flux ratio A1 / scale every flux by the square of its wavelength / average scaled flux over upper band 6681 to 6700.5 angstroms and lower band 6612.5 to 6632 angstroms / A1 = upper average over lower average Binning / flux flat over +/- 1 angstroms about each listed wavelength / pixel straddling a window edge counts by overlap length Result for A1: 1.0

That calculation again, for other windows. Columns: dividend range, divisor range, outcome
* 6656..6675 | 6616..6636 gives 1.07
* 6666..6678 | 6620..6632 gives 1.07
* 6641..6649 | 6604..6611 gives 1.11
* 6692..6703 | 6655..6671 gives 0.89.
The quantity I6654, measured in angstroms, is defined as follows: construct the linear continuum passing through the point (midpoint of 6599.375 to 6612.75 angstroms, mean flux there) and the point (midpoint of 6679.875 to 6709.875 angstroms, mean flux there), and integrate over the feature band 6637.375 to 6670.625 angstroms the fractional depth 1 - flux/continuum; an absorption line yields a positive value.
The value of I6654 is -2.6 angstroms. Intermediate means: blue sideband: 3.93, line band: 4.28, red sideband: 4.01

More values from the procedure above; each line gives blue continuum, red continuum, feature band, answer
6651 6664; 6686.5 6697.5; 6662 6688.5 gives -0.51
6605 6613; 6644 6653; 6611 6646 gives -2.14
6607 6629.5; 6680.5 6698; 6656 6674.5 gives -1.53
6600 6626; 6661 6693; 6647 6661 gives 0.34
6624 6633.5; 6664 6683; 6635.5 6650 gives -0.49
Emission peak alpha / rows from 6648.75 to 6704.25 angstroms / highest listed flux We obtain 5.183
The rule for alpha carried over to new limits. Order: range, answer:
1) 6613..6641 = 4.729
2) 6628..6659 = 4.889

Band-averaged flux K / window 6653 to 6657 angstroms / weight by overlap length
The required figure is 3.92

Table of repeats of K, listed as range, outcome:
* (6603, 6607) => 3.9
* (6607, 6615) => 4.13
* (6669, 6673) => 4.92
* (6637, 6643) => 4.43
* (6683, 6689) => 4.3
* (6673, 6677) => 4.11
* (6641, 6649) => 4.25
